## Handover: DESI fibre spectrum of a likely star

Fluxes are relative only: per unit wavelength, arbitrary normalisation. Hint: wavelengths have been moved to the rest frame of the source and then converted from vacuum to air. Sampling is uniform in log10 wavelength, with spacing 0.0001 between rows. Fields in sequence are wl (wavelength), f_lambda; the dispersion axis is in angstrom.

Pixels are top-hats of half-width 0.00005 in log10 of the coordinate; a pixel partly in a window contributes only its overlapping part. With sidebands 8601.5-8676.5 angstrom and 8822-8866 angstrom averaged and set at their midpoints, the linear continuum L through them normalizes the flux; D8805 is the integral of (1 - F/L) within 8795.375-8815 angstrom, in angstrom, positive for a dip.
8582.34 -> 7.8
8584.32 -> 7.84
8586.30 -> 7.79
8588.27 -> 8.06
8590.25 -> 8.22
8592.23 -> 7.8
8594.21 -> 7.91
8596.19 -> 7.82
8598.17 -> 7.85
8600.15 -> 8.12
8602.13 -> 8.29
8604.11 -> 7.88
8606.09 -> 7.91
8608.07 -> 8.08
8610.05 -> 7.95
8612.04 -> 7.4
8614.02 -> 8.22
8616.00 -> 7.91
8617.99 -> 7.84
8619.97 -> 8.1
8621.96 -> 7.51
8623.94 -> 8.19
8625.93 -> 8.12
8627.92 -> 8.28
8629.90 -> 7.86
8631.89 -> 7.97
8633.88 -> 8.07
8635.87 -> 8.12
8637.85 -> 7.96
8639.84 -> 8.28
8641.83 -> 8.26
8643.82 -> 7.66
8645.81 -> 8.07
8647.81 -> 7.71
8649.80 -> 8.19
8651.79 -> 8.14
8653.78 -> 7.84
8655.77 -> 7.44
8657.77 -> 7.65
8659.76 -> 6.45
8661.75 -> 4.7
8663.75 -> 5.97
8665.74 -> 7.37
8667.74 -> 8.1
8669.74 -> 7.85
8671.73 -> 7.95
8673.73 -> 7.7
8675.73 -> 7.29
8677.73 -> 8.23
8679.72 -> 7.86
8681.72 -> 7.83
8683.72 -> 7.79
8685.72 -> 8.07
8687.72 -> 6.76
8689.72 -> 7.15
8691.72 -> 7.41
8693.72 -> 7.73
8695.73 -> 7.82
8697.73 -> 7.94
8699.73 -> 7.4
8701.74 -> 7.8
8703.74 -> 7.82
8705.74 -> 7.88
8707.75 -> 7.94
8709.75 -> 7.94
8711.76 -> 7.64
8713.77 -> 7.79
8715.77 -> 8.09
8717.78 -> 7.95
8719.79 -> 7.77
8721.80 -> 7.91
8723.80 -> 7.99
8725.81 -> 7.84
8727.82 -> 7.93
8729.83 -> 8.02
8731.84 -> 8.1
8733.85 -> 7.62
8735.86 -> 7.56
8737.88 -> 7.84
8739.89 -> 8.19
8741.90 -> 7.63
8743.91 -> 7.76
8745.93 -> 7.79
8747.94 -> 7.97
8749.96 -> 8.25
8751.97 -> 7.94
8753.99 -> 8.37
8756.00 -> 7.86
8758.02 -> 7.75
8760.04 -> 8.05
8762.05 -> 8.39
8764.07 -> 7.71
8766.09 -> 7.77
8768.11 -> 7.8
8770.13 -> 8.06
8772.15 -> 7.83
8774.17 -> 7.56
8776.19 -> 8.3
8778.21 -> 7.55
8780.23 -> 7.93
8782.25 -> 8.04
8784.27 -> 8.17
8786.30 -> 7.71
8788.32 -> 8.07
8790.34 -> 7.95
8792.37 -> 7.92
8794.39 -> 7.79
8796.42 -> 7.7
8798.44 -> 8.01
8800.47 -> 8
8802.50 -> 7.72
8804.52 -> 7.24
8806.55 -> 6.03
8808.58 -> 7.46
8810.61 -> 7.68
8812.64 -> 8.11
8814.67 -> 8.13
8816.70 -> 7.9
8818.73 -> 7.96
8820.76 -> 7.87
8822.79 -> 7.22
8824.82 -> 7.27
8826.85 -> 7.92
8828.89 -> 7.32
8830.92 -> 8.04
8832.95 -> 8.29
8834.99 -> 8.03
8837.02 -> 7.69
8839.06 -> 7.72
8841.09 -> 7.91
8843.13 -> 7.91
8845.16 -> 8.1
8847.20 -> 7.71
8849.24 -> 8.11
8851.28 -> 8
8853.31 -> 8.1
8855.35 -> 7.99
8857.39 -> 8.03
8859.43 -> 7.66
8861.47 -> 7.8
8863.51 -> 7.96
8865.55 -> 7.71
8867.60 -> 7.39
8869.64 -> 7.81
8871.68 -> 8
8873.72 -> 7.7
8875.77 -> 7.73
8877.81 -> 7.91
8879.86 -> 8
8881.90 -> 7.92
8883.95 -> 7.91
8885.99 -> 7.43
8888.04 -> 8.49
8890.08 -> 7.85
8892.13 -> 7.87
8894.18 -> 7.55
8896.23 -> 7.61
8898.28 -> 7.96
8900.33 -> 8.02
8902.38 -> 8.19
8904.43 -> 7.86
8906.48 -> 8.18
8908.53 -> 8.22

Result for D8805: 0.6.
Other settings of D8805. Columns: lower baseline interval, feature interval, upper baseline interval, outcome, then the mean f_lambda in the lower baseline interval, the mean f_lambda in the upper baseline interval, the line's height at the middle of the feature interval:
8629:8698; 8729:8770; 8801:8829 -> -1.7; 7.63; 7.57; 7.6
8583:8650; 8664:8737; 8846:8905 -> 1.7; 7.97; 7.87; 7.94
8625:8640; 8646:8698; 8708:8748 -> 3.2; 8.07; 7.87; 7.99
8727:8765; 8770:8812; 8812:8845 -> 0.7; 7.93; 7.84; 7.88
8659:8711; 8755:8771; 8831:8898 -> -0.5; 7.5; 7.87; 7.66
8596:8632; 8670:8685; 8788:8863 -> 0.2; 7.97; 7.79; 7.91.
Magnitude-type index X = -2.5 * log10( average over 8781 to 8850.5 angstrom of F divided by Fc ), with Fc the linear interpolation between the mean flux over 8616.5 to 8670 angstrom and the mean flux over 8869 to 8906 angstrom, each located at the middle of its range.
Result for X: 0.006 mag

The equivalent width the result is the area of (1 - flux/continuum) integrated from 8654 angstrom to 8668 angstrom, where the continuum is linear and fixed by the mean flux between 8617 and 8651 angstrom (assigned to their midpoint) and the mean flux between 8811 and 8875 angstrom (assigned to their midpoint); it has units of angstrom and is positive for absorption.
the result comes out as 2.1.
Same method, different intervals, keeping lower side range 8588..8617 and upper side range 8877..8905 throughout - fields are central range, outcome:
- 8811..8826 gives 0.3 angstrom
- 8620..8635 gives -0.1 angstrom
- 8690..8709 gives 0.5 angstrom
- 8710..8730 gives 0.1 angstrom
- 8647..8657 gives 0.1 angstrom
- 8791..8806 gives 0.4 angstrom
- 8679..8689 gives 0.4 angstrom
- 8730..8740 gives 0.1 angstrom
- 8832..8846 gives -0.1 angstrom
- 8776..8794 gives 0.0 angstrom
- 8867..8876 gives 0.2 angstrom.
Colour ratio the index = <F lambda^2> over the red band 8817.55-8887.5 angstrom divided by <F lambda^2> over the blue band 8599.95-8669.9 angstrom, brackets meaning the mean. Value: 1.06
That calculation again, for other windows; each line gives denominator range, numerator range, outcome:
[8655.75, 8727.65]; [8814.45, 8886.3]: 1.07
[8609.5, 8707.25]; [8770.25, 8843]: 1.04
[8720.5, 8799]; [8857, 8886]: 1.01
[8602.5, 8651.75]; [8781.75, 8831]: 1.01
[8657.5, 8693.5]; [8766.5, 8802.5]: 1.10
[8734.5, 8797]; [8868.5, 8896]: 1.02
